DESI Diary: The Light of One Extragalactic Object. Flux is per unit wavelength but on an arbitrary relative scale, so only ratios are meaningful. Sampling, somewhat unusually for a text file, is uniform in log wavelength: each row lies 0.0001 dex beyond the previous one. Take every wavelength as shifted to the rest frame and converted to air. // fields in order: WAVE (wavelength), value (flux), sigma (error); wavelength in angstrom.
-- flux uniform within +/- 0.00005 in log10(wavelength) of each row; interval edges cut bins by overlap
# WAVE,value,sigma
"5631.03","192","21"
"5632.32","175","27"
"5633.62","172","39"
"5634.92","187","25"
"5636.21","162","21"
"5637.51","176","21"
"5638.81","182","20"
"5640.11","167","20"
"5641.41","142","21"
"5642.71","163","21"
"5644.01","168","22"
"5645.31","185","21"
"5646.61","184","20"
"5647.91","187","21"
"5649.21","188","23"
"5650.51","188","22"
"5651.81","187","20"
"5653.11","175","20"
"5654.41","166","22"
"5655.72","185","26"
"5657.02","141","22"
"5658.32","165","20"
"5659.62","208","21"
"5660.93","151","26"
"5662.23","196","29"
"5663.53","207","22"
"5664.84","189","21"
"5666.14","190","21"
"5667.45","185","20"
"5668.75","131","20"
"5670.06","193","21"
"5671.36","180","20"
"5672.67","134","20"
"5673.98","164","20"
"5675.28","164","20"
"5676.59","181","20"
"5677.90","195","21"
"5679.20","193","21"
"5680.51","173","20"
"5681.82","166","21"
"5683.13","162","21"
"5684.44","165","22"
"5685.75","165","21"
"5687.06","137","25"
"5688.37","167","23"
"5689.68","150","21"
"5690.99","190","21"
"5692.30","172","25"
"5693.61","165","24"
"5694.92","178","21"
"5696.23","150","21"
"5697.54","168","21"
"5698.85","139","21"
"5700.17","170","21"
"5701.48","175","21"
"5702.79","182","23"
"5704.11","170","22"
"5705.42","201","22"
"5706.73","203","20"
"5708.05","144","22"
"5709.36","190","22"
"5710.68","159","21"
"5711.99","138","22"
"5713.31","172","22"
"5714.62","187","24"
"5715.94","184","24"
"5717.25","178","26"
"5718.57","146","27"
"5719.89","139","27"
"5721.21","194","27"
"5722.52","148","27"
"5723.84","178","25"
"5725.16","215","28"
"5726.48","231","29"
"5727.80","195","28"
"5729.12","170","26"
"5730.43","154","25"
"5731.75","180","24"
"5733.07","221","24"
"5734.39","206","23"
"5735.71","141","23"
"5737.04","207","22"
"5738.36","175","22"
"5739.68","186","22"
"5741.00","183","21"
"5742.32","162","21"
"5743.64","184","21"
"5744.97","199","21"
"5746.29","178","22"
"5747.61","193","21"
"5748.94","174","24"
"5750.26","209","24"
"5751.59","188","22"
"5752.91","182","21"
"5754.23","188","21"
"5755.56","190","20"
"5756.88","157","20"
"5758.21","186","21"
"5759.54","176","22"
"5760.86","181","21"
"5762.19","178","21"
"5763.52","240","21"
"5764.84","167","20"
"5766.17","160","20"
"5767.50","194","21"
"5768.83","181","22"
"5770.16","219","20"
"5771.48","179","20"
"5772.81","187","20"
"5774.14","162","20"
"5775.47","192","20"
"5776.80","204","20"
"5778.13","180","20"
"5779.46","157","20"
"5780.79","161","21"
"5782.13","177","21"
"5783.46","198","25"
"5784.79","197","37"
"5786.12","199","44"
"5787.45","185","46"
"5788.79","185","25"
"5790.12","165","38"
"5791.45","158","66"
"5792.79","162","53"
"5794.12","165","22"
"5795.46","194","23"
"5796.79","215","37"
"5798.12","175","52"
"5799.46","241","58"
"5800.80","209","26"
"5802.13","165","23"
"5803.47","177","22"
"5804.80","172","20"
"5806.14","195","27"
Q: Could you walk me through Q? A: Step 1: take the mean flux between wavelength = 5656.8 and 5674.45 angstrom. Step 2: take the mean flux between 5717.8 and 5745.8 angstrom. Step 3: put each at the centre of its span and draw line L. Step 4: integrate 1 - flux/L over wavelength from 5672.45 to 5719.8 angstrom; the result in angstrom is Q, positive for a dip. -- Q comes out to 2.4 angstrom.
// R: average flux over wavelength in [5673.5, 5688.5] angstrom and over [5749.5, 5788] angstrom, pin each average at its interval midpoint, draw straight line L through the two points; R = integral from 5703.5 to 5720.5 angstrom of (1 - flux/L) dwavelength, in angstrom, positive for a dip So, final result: 0.5 angstrom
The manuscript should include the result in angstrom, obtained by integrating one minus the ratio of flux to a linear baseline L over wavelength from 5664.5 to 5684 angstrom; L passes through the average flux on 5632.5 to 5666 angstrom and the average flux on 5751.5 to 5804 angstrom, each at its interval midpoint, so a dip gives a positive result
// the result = 0.6 angstrom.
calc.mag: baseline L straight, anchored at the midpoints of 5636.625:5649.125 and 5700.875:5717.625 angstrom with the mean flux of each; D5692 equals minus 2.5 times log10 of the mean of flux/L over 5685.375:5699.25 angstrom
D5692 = 0.08 mag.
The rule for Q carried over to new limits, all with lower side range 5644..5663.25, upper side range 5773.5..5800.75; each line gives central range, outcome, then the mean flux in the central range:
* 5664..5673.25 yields 0.4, 173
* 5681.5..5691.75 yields 1.0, 163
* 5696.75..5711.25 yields 0.7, 173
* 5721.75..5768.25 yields -0.6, 185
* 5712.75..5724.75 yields 0.7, 171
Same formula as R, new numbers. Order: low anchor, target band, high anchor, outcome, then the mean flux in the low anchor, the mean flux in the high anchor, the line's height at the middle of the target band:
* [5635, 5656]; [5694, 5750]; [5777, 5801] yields 0.9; 175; 184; 180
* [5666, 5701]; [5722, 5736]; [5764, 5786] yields -0.9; 167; 183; 175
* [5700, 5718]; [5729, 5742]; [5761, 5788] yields -0.2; 175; 186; 180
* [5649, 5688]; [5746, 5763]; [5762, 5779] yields 0.2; 174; 188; 186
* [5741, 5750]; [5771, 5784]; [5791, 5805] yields 0.4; 183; 186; 185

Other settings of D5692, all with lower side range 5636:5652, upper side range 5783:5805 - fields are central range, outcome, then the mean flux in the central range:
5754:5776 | 0.00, 184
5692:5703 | 0.08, 166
